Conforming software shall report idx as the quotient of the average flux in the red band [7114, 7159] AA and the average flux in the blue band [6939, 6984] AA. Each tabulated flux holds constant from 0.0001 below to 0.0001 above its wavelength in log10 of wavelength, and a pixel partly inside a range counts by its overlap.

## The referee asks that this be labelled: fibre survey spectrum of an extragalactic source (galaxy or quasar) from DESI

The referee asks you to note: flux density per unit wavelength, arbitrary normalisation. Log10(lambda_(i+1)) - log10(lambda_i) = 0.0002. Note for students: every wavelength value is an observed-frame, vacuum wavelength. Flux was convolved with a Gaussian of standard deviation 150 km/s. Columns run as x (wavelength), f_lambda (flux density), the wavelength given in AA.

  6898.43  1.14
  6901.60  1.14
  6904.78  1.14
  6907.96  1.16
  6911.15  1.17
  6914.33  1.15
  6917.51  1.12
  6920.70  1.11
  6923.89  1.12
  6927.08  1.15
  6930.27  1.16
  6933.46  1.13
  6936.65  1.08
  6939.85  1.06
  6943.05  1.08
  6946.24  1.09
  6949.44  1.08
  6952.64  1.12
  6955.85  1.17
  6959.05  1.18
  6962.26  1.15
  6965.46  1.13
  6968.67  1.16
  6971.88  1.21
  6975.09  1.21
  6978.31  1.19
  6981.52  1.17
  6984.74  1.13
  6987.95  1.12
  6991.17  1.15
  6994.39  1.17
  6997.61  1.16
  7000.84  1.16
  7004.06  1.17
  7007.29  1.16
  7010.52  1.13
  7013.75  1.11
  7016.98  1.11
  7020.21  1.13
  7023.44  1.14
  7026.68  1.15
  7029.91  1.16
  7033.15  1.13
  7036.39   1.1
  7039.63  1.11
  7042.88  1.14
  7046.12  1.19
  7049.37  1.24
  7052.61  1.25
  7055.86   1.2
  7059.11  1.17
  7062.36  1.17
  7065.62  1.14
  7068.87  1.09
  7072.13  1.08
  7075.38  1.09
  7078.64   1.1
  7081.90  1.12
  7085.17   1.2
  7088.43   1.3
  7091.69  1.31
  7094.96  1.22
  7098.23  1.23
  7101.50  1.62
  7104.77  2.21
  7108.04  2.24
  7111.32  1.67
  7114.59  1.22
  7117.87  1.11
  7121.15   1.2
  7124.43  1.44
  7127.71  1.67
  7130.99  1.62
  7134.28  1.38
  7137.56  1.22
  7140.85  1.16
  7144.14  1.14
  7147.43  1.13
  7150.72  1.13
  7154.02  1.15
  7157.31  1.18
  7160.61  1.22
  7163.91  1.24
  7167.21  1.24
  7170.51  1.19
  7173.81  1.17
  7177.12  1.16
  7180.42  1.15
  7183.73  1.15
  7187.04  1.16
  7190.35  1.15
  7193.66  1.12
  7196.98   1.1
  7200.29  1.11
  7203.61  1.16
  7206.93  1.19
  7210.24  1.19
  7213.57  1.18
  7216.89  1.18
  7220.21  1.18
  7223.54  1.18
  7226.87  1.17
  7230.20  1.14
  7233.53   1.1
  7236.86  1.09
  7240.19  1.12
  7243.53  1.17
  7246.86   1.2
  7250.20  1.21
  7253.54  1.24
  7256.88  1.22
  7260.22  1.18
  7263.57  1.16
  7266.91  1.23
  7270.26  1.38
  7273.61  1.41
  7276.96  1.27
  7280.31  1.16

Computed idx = 1.1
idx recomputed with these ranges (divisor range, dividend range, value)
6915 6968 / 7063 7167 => 1.17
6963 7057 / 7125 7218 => 1.05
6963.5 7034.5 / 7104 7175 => 1.17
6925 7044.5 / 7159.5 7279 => 1.04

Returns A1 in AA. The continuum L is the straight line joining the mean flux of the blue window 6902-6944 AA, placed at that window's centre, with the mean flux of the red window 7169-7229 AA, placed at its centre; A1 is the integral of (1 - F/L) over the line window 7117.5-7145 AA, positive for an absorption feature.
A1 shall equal -4.5 AA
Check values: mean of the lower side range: 1.13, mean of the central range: 1.34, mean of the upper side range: 1.16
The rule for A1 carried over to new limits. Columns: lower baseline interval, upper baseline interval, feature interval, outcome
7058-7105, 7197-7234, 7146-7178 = 0.3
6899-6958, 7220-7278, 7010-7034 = 0.3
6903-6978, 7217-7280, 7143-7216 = 1.4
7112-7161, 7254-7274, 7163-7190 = 1.9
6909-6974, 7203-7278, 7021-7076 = 0.2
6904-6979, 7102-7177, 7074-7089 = 1.6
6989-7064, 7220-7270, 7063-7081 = 0.9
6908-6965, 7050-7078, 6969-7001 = -0.9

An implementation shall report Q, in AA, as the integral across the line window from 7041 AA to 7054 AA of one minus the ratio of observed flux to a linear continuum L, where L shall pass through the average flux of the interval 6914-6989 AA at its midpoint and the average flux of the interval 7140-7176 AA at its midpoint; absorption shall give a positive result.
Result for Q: -0.5 AA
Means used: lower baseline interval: 1.14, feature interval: 1.2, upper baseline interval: 1.18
